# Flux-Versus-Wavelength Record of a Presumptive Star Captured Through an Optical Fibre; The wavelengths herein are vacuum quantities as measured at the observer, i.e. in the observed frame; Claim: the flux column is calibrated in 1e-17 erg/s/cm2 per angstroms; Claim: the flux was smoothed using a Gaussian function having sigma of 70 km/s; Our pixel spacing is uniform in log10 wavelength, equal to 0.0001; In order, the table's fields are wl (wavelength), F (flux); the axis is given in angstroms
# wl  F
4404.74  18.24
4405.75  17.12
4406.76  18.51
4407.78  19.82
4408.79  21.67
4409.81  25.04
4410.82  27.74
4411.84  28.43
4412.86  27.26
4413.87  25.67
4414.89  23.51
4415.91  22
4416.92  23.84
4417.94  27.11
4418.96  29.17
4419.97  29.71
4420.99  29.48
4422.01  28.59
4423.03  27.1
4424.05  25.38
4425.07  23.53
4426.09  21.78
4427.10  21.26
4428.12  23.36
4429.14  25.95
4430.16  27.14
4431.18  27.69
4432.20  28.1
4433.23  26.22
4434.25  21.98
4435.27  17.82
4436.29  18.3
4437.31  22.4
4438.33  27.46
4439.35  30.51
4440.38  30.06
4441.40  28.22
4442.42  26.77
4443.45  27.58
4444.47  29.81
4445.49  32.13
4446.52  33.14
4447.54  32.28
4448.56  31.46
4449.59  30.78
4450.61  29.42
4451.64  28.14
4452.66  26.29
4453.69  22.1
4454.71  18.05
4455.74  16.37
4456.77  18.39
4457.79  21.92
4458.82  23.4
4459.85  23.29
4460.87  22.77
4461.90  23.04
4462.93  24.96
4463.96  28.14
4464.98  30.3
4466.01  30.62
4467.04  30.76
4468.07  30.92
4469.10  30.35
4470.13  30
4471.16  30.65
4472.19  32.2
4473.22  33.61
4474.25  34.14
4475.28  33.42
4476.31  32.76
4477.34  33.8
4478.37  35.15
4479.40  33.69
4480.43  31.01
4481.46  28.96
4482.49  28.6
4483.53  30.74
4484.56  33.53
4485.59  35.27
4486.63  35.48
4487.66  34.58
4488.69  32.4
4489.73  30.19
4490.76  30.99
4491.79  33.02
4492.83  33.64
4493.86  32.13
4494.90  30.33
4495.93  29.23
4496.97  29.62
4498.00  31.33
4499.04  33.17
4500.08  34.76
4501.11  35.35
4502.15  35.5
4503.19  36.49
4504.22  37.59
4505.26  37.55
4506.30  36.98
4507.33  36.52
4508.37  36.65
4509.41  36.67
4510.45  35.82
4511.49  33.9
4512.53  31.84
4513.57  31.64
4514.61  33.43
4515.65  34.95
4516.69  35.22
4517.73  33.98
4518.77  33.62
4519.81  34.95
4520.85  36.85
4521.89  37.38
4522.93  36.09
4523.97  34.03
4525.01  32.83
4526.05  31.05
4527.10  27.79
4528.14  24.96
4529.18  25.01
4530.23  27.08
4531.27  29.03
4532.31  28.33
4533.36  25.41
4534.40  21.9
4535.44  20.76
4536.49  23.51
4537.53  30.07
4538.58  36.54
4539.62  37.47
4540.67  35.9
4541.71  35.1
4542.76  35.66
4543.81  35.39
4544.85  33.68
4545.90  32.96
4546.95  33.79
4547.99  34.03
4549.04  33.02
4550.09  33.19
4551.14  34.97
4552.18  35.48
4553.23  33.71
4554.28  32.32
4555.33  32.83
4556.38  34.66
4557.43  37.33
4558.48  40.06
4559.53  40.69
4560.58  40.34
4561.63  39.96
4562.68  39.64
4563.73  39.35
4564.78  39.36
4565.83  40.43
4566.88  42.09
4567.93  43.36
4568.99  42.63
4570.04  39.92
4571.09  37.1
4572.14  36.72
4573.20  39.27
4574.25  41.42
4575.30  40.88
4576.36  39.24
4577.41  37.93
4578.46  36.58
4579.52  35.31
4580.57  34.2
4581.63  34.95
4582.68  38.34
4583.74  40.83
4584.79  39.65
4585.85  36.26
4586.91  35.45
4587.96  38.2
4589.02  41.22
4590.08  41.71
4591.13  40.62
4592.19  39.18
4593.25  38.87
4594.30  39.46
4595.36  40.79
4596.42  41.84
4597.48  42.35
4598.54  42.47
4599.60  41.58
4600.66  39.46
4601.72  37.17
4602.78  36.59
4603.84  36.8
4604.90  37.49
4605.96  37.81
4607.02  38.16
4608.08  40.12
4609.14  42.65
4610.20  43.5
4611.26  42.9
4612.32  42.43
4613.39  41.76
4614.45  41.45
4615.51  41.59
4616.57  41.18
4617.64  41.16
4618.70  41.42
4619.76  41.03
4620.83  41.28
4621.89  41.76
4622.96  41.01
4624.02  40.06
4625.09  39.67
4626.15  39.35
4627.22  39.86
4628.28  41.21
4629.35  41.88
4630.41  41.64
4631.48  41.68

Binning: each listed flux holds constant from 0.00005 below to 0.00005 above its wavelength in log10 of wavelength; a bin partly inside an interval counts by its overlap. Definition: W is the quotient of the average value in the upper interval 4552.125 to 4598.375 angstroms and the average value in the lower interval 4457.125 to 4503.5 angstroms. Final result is 1.3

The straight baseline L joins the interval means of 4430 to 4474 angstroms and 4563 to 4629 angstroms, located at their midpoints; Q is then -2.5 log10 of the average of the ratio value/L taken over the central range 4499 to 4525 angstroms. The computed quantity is -0.10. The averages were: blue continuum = 26.9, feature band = 35.2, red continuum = 39.8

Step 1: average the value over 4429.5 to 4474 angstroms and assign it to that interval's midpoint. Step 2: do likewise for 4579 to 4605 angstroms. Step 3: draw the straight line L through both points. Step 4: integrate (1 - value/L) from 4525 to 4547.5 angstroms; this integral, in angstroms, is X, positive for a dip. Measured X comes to 2.6 angstroms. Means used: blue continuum 26.9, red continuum 38.9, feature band 30.1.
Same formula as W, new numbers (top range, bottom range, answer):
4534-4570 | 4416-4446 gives 1.36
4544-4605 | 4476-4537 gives 1.18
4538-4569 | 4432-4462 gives 1.44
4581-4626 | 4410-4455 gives 1.51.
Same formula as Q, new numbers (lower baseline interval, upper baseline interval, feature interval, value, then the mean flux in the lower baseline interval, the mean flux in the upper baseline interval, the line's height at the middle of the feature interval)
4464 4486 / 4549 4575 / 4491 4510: -0.02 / 31.8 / 38.1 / 33.7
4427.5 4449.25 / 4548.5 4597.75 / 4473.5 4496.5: -0.05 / 27.1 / 38.4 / 31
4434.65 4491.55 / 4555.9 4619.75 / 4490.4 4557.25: 0.04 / 28.7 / 39.6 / 34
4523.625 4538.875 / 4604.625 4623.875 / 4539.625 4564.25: -0.16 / 27.7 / 41.1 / 31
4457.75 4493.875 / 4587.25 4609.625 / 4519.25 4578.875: 0.04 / 30.7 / 39.7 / 36.1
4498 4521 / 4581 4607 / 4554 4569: -0.04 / 35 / 39.1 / 37.5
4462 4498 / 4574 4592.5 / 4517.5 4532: 0.09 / 31.5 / 38.4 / 34.5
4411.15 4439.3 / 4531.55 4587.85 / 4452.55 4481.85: 0.03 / 25.3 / 35.8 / 28.6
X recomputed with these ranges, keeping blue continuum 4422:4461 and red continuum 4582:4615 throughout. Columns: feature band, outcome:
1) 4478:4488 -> -1.1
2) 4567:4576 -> -0.7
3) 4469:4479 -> -1.5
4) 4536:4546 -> 0.3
